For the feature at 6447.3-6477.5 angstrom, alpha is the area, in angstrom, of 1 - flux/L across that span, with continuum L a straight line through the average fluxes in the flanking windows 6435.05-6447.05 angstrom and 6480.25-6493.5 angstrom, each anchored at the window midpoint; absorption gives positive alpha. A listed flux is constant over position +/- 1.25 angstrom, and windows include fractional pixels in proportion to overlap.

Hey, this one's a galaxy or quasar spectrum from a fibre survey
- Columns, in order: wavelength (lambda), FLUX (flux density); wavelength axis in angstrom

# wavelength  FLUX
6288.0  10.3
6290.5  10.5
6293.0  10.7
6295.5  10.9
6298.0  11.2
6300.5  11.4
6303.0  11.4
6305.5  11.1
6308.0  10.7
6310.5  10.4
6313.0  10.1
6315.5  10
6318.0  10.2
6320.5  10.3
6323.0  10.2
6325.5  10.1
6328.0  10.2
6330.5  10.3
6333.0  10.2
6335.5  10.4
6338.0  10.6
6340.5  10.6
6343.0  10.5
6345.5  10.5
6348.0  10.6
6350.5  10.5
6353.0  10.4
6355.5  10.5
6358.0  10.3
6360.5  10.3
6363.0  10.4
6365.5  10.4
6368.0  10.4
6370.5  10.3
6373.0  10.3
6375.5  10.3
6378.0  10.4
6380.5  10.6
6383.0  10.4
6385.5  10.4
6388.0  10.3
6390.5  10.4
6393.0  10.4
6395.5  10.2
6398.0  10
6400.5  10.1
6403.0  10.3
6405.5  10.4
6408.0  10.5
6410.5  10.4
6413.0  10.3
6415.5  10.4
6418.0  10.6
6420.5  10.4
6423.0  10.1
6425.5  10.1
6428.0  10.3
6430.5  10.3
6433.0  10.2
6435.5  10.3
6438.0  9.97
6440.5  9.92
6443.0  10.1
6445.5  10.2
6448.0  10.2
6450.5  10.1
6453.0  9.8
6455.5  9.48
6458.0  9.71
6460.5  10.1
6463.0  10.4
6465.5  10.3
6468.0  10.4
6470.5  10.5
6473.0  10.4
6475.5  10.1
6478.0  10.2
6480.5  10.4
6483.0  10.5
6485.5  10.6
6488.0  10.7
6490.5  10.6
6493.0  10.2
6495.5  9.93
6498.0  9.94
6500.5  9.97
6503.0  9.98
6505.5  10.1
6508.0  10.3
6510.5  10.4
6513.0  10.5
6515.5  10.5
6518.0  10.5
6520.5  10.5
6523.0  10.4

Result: 0.5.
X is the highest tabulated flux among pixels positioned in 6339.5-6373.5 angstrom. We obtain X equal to 10.6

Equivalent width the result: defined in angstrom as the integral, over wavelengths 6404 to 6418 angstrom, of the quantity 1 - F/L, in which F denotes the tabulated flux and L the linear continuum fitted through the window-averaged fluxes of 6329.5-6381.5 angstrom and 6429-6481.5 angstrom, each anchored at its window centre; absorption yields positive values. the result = -0.2 angstrom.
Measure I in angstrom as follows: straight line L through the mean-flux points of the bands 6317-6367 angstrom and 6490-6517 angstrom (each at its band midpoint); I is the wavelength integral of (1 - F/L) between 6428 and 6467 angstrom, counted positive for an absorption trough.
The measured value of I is 0.7 angstrom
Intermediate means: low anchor 10.4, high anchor 10.2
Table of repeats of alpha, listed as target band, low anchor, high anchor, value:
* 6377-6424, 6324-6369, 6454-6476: -0.3 angstrom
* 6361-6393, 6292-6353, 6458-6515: 0.2 angstrom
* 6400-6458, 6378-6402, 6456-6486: 0.6 angstrom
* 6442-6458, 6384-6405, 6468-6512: 0.5 angstrom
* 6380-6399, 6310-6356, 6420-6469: -0.2 angstrom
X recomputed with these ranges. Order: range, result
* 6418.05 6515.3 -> 10.7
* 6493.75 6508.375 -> 10.3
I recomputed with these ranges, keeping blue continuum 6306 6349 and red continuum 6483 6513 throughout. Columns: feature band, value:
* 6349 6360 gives -0.1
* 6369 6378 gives 0.0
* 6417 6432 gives 0.0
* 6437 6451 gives 0.3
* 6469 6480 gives 0.0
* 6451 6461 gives 0.5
